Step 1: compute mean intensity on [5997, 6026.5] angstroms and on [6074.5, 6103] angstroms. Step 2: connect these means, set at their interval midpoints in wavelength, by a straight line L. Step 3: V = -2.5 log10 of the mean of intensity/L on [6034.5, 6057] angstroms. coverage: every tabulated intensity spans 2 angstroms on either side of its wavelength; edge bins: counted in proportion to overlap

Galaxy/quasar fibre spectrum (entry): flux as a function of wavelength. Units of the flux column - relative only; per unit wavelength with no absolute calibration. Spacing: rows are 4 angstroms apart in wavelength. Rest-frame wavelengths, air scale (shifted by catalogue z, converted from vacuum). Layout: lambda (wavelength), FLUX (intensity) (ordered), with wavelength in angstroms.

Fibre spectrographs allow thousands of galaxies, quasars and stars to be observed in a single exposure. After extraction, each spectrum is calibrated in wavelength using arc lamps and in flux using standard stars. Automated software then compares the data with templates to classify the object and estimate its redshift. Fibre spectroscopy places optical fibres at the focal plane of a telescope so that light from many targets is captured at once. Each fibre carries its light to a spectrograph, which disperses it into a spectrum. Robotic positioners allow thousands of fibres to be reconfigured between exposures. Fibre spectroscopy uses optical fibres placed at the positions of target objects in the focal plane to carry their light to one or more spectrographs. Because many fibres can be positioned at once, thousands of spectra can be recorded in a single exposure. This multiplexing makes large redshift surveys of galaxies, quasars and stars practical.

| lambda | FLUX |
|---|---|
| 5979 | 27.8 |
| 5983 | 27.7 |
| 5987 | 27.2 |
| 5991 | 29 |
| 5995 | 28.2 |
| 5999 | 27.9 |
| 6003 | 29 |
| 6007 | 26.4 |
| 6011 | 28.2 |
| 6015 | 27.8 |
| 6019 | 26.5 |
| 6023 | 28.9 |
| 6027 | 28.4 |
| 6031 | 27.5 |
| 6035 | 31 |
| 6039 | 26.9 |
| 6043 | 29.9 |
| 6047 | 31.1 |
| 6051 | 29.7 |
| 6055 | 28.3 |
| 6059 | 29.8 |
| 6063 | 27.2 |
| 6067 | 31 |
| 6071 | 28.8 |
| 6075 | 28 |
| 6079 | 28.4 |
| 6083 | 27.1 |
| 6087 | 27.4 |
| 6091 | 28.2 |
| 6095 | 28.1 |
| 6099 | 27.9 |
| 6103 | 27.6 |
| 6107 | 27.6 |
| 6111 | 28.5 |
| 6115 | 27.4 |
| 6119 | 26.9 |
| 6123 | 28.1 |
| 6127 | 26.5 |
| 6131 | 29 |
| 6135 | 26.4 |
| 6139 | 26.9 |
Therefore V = -0.058 mag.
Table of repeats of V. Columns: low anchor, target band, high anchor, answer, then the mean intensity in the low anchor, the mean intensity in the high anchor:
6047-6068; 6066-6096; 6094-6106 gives 0.01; 29.3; 27.8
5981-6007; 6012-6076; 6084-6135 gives -0.04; 28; 27.7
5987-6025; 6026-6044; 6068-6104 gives -0.03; 27.9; 28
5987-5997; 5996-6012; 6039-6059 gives 0.03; 28.3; 29.5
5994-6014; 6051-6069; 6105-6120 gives -0.05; 27.9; 27.6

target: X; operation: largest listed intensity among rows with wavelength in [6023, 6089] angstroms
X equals 31.1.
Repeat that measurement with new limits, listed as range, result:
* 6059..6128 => 31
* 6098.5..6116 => 28.5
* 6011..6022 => 28.2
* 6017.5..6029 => 28.9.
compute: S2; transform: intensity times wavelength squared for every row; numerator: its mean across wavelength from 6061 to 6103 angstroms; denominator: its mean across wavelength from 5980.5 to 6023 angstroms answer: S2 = 1.04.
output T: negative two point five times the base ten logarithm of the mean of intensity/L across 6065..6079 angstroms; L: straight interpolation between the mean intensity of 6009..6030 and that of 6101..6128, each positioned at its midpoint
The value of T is -0.05 mag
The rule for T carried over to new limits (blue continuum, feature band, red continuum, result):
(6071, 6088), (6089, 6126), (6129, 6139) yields -0.003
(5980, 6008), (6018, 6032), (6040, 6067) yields 0.029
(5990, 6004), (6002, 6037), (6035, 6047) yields 0.027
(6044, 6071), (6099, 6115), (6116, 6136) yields 0.006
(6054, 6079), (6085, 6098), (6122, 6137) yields 0.015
